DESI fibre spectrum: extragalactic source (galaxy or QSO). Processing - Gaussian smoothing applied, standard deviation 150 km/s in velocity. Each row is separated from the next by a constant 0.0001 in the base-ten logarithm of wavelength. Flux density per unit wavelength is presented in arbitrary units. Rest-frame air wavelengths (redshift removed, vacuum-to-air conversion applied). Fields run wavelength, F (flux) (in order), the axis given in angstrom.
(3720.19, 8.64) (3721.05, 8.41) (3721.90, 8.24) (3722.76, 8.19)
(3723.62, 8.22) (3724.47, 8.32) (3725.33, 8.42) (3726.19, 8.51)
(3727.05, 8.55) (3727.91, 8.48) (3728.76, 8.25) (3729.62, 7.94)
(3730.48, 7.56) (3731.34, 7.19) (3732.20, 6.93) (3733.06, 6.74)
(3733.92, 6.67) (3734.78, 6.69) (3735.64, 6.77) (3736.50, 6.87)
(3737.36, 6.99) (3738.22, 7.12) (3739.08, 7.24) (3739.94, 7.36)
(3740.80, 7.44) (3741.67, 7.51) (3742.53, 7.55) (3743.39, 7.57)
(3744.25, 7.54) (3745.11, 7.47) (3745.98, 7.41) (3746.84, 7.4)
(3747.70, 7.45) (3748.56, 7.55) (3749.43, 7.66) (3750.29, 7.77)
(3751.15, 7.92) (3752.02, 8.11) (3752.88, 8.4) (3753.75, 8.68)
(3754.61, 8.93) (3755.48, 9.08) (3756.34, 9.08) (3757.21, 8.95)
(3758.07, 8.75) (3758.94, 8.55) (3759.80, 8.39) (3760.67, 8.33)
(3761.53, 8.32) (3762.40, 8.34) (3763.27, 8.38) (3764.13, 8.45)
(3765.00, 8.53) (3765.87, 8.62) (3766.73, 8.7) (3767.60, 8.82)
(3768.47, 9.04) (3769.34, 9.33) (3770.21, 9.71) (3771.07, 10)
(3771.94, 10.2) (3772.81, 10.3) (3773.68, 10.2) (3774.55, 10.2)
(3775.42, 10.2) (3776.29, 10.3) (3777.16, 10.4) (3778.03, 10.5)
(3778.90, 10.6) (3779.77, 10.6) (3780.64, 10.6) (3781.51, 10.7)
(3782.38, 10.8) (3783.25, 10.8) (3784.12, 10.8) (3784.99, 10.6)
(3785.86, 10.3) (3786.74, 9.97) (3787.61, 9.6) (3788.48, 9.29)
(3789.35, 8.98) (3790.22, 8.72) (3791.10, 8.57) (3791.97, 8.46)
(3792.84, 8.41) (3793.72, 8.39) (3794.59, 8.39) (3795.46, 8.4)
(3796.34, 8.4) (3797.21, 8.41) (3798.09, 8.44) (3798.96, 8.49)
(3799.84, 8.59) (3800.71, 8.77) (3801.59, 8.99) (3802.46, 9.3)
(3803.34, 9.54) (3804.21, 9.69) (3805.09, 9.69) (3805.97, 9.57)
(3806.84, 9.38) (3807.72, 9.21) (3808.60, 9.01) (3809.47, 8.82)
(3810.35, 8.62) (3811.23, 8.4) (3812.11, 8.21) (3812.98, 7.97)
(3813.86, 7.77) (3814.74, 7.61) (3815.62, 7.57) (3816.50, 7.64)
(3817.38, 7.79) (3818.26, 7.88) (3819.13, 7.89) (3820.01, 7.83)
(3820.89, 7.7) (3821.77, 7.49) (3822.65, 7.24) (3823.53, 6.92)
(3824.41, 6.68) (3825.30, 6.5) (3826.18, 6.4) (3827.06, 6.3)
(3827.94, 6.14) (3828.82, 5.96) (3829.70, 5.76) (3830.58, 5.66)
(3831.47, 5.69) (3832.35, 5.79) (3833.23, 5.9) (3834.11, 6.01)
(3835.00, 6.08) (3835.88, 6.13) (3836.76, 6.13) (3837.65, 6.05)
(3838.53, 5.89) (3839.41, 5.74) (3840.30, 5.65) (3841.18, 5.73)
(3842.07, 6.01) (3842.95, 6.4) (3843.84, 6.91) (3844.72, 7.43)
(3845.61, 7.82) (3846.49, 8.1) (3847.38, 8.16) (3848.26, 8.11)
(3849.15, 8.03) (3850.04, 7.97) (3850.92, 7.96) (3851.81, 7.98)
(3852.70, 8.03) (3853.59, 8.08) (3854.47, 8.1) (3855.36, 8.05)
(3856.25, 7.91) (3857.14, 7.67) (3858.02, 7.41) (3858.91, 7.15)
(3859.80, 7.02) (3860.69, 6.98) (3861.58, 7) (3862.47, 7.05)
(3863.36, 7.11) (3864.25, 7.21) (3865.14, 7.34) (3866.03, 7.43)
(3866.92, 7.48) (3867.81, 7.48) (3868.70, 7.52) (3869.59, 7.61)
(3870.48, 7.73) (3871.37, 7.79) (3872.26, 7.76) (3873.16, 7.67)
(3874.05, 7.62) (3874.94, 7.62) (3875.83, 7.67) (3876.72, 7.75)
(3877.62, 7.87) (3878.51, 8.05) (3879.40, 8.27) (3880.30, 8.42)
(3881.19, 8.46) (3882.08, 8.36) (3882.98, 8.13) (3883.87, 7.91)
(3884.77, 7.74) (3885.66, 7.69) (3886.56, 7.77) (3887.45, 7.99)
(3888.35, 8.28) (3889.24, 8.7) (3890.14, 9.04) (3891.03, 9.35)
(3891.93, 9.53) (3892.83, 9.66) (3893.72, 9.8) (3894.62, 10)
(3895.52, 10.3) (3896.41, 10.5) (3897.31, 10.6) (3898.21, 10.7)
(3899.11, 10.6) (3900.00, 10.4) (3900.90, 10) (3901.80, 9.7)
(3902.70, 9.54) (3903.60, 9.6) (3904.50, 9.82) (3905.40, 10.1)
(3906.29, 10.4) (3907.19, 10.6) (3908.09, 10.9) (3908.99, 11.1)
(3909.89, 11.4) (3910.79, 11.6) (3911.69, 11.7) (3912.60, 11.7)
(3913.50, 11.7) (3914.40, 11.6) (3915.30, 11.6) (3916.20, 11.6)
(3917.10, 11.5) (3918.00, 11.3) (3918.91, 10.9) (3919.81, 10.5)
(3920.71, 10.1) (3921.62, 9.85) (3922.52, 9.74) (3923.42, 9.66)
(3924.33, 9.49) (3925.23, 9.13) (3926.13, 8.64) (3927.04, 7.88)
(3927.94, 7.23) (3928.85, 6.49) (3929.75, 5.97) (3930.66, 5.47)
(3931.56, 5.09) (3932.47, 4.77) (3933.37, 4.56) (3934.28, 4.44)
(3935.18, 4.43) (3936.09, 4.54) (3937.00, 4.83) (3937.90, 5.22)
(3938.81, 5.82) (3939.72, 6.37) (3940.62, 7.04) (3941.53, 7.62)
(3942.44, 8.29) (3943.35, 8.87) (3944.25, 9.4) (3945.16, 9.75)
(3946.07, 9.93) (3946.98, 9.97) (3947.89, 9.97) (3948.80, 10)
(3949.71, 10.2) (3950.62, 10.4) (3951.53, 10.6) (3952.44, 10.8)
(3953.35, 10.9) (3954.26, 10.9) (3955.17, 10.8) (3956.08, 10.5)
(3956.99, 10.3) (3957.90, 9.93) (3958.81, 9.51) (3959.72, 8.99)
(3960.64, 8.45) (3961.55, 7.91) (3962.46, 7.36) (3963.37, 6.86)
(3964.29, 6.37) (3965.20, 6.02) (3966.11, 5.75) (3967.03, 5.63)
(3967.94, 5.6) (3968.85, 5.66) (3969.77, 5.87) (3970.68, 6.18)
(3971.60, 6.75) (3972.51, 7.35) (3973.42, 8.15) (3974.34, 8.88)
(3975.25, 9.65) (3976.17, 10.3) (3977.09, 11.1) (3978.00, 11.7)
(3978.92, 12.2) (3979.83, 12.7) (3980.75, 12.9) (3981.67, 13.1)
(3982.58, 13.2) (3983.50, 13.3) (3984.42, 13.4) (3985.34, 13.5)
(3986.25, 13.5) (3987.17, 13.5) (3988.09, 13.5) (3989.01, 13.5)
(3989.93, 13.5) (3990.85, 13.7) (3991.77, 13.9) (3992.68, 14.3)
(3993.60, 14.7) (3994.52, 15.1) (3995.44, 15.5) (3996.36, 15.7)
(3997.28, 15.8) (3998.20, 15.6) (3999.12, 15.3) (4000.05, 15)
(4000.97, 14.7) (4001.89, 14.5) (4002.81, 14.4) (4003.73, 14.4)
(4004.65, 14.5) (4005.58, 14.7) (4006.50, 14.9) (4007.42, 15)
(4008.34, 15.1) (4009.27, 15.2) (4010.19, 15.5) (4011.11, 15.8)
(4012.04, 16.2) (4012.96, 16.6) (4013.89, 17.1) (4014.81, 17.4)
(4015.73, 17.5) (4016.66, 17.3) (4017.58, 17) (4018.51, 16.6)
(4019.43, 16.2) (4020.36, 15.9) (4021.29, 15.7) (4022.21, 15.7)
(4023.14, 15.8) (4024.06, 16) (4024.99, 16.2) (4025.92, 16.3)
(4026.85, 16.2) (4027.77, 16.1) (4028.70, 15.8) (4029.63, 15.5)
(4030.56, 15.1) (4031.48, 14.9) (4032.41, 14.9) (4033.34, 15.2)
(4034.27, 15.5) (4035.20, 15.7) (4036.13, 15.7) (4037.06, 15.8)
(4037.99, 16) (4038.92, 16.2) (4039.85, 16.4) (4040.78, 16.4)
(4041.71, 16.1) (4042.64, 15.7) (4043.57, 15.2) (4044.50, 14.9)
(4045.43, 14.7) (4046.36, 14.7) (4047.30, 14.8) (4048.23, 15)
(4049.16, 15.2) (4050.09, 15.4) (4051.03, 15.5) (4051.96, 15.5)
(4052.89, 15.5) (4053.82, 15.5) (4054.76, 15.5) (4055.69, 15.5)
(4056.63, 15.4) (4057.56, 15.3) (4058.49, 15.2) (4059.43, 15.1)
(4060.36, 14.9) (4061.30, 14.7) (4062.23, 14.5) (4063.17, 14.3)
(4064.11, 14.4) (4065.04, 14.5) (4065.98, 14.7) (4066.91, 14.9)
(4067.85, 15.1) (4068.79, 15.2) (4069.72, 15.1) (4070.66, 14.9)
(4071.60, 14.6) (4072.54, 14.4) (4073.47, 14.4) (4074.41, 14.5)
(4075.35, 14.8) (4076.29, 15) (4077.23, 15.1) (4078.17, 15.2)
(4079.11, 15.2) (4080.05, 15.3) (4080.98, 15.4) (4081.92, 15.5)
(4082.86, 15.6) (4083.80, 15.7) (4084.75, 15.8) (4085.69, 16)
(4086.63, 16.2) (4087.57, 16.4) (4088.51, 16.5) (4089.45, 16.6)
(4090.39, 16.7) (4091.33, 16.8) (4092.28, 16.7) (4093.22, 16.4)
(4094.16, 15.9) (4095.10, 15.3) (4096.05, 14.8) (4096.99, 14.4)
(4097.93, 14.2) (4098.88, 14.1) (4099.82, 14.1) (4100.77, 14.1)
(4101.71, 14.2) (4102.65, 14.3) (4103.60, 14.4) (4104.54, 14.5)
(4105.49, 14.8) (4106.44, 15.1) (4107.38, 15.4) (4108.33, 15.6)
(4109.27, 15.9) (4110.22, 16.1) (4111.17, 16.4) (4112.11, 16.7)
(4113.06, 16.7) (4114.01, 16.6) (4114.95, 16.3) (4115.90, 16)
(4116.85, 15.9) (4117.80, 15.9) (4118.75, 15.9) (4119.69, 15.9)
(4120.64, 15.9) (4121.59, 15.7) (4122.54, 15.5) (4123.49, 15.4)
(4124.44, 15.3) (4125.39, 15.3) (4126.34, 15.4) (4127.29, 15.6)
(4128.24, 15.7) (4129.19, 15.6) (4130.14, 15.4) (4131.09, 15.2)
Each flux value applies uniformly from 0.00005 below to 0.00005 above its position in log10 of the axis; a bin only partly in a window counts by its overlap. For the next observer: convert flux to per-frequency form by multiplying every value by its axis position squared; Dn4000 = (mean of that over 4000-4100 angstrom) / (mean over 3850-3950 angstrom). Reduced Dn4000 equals 1.95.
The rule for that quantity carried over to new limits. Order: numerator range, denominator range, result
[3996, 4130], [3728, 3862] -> 2.19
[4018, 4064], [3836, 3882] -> 2.29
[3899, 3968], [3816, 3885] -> 1.28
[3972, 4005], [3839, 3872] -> 1.92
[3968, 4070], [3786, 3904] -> 1.98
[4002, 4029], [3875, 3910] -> 1.82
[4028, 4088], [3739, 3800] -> 1.98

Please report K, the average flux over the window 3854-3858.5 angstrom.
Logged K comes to 7.84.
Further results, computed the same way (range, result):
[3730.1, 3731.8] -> 7.35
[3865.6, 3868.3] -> 7.47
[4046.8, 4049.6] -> 15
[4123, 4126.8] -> 15.3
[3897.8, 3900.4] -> 10.6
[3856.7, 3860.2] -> 7.33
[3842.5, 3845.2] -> 6.92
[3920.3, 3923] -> 9.89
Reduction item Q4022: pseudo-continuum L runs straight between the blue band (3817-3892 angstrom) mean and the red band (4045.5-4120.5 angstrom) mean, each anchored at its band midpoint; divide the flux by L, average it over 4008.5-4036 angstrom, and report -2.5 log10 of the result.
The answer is -0.21 mag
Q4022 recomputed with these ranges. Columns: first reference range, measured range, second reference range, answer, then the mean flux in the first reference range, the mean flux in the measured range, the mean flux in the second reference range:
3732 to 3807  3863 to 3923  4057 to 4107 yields 0.212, 8.76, 9.32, 15.1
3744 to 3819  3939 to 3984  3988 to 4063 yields 0.438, 8.94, 9.17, 15.4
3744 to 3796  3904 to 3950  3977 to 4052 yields 0.410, 9.09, 8.83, 15.1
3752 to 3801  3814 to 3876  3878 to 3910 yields 0.296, 9.27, 7.12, 9.41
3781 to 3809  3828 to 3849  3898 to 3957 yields 0.396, 9.27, 6.42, 9.17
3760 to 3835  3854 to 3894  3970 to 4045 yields 0.331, 8.58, 7.91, 14.5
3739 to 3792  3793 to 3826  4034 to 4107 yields 0.190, 8.99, 8.29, 15.3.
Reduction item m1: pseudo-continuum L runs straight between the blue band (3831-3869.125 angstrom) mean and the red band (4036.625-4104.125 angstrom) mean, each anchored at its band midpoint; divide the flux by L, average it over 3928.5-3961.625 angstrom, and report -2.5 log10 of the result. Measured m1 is 0.30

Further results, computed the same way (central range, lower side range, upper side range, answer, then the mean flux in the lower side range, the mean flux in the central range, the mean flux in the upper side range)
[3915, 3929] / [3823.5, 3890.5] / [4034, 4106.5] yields -0.01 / 7.26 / 9.77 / 15.2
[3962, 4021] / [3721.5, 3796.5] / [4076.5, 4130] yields 0.05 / 8.63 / 12.8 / 15.6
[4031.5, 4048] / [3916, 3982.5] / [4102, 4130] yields -0.24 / 8.55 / 15.5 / 15.6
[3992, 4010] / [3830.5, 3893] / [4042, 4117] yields -0.20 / 7.47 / 15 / 15.3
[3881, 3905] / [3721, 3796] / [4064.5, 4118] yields 0.22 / 8.63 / 9.28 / 15.4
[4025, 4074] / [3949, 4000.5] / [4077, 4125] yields -0.12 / 10.9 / 15.3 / 15.6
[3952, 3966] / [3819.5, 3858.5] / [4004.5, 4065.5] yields 0.33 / 6.9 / 8.96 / 15.6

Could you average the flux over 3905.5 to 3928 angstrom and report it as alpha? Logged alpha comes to 10.5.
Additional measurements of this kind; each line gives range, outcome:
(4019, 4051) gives 15.6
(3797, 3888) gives 7.56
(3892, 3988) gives 9.34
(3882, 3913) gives 9.76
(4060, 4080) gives 14.8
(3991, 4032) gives 15.6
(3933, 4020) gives 11.3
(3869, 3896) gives 8.35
